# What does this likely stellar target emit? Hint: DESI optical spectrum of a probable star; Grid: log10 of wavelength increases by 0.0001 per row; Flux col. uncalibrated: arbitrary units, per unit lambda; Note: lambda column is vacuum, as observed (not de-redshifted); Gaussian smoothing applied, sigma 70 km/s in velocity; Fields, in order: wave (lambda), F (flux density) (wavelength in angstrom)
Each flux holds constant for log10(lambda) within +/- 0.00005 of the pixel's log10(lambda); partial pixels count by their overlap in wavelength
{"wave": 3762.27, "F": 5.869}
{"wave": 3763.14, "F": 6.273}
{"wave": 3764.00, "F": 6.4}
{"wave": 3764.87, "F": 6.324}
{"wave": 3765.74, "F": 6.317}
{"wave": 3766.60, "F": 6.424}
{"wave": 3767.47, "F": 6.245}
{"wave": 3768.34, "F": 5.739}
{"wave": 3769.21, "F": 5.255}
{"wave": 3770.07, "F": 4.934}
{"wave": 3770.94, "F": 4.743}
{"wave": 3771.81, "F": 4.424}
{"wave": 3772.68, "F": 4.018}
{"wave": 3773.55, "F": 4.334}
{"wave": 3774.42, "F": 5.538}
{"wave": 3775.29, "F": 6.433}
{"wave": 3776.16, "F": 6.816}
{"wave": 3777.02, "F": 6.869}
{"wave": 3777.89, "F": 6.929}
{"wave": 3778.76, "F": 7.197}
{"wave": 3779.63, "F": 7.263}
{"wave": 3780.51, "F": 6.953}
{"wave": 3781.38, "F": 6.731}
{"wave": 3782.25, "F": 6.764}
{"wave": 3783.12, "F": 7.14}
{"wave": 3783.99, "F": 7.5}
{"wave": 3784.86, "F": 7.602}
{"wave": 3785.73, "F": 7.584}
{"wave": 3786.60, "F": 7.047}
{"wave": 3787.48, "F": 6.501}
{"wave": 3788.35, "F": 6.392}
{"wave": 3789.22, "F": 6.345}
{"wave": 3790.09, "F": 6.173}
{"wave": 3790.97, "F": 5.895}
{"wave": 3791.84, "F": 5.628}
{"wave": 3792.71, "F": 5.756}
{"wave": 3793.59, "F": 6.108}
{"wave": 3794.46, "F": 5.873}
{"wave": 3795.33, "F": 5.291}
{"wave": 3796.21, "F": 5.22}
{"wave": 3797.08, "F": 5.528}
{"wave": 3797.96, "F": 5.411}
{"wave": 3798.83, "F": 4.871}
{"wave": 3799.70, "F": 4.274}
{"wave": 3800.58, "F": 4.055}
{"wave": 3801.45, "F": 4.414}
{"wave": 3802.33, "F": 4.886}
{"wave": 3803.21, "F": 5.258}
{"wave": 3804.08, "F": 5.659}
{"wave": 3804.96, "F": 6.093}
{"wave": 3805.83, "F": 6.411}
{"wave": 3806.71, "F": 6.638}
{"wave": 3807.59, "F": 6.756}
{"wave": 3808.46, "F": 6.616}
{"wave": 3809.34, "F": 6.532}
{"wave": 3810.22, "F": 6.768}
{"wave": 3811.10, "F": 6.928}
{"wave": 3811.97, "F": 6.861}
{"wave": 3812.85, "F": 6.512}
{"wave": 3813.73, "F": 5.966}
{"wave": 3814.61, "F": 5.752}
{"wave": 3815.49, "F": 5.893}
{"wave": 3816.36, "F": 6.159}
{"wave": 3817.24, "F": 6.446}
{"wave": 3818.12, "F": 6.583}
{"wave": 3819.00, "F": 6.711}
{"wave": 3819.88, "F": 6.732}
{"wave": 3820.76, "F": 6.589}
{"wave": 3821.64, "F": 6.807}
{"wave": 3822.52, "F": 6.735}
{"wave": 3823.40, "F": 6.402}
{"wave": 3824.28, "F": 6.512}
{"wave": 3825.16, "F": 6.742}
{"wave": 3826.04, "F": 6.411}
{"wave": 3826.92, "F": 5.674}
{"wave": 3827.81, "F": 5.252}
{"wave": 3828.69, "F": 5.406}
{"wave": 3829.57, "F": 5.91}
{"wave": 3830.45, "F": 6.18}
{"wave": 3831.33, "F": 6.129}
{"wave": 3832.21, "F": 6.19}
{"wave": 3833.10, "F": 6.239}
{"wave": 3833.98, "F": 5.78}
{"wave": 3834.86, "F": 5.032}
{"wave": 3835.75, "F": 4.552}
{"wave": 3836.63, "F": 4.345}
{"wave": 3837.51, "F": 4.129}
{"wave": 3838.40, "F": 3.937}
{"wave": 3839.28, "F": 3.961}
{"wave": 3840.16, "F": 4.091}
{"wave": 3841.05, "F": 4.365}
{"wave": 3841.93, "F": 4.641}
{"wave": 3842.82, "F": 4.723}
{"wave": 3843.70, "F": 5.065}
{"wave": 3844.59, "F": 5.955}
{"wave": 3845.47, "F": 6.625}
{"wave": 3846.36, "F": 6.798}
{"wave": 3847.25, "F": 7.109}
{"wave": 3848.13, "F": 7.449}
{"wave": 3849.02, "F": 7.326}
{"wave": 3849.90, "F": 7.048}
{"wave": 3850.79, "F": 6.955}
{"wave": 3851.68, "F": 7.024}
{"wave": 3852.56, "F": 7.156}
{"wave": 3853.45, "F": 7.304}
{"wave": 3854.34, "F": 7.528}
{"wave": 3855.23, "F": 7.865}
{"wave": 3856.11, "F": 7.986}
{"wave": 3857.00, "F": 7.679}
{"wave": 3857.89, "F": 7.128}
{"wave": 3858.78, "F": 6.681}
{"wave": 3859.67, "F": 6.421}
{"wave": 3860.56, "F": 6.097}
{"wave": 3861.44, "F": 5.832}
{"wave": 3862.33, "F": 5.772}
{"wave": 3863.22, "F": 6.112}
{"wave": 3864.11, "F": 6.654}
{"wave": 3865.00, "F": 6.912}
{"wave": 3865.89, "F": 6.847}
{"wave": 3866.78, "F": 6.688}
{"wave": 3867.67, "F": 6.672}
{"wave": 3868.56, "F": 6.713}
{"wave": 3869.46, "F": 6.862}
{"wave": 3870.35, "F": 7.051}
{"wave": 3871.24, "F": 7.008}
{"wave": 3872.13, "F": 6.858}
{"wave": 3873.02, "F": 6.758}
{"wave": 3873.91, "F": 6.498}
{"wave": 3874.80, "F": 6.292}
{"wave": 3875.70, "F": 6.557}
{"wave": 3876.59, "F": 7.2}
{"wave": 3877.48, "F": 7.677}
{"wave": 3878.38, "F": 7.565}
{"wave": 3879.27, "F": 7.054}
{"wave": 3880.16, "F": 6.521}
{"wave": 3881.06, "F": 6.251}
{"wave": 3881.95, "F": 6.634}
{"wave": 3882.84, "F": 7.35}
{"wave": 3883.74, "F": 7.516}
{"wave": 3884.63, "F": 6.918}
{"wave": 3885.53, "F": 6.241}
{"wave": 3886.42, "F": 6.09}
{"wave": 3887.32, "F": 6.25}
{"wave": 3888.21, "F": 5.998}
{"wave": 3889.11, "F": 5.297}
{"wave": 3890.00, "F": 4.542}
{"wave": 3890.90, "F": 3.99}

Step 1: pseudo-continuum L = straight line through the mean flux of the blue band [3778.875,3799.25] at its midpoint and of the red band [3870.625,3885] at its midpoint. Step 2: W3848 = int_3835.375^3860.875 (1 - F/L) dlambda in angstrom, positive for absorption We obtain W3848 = 2.2 angstrom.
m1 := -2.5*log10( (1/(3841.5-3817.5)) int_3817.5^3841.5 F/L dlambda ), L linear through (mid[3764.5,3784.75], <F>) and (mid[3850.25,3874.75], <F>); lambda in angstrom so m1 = 0.158 mag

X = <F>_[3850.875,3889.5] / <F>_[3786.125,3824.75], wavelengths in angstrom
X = 1.12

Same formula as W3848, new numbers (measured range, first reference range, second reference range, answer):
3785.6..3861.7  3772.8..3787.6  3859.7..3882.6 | 7.2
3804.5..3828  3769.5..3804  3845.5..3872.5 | -0.4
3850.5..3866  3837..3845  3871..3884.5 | -3.5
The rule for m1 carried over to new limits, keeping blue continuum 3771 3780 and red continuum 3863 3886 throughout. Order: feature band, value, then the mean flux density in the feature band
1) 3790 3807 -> 0.129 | 5.45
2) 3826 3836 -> 0.127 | 5.72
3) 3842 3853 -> 0.008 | 6.54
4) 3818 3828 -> -0.016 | 6.45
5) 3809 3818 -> -0.020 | 6.39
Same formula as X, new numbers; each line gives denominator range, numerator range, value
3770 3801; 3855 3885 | 1.14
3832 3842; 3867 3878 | 1.44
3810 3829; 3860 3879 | 1.05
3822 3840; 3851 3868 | 1.24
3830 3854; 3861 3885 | 1.17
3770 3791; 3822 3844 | 0.85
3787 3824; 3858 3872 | 1.09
